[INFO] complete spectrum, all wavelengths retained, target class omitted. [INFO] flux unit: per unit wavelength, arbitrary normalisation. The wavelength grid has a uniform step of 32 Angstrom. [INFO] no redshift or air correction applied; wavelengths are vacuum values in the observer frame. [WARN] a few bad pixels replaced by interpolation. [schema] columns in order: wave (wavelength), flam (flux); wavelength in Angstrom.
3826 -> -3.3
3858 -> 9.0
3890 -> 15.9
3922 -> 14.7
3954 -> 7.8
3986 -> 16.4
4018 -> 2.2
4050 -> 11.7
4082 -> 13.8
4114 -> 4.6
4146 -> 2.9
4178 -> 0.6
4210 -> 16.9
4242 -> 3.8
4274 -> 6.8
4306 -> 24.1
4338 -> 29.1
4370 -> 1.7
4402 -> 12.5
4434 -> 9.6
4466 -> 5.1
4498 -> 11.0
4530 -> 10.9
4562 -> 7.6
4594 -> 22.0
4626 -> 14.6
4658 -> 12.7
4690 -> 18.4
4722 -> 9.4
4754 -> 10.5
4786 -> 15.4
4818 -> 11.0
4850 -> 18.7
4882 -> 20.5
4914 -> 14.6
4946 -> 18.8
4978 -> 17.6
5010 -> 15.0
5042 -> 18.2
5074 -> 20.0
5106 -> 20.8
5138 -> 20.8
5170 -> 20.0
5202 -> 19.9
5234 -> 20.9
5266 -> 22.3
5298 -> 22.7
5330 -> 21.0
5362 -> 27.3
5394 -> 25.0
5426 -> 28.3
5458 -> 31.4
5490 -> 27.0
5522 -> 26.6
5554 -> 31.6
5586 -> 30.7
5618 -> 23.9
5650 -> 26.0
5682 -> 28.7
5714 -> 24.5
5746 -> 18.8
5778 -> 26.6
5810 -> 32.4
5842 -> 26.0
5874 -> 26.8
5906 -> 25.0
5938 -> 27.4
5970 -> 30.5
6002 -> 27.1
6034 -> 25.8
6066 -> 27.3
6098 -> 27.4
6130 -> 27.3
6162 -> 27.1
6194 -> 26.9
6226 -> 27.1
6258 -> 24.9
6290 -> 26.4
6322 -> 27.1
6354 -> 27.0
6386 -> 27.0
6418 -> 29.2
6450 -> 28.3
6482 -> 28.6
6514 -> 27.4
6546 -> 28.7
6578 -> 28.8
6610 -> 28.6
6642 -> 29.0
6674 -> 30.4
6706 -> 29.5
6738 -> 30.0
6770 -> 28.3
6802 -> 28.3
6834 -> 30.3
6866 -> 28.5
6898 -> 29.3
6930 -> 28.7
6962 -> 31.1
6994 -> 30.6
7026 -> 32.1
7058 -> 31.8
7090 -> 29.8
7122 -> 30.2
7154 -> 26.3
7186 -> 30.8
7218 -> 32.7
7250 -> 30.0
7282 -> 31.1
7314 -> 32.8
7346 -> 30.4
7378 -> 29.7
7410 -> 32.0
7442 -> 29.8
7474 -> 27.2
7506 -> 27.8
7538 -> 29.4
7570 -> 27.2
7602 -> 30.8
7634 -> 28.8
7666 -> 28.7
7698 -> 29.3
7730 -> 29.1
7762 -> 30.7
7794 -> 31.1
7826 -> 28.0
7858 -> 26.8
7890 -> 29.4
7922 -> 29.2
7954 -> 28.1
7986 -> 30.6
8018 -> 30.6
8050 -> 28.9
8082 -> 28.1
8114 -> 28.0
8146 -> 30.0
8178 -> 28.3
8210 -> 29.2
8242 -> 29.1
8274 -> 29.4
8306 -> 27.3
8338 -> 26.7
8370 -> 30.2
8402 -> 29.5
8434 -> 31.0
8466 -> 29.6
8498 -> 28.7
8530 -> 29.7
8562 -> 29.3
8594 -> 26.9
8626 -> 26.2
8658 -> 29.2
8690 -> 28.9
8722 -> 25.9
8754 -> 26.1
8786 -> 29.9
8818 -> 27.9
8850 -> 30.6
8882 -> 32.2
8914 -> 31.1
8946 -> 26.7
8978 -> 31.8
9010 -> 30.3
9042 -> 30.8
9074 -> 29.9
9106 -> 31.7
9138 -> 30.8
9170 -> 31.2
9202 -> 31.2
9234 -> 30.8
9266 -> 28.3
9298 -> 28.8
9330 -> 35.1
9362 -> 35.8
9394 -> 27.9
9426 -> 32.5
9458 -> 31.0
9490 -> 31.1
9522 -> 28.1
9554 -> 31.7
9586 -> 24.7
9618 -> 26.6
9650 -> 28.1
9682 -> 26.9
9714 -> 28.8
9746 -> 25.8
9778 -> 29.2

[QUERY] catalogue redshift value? 0.213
